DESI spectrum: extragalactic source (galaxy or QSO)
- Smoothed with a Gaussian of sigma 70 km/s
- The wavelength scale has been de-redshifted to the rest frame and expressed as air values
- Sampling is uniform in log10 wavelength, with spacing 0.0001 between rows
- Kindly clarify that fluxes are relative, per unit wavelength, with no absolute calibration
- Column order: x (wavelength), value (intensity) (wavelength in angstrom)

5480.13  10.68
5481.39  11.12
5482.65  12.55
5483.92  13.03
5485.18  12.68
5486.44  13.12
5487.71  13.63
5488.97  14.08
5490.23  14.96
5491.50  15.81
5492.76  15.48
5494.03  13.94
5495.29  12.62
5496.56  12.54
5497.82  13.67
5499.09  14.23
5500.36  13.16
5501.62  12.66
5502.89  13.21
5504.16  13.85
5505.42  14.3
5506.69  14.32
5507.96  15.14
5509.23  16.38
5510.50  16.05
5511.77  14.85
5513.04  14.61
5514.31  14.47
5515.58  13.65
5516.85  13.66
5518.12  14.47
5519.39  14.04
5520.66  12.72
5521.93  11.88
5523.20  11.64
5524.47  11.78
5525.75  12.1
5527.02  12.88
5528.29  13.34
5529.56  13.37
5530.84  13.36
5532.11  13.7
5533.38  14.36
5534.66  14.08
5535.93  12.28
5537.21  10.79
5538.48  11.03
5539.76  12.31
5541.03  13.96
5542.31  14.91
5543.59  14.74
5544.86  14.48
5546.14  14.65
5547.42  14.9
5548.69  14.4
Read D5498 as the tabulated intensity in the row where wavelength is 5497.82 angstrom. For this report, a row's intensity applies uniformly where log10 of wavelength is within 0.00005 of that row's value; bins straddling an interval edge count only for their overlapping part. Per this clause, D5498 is 13.67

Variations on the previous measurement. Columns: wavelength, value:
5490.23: 14.96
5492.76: 15.48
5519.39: 14.04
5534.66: 14.08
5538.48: 11.03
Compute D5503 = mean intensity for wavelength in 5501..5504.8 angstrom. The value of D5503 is 13.3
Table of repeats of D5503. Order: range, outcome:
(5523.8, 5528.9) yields 12.5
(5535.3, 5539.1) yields 11.4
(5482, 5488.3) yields 13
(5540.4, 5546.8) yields 14.5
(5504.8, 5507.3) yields 14.3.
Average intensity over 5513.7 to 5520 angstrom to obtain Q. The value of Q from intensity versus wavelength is 14.1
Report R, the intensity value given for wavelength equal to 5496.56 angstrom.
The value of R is 12.54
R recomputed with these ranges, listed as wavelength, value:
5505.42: 14.3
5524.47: 11.78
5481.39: 11.12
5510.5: 16.05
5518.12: 14.47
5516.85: 13.66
